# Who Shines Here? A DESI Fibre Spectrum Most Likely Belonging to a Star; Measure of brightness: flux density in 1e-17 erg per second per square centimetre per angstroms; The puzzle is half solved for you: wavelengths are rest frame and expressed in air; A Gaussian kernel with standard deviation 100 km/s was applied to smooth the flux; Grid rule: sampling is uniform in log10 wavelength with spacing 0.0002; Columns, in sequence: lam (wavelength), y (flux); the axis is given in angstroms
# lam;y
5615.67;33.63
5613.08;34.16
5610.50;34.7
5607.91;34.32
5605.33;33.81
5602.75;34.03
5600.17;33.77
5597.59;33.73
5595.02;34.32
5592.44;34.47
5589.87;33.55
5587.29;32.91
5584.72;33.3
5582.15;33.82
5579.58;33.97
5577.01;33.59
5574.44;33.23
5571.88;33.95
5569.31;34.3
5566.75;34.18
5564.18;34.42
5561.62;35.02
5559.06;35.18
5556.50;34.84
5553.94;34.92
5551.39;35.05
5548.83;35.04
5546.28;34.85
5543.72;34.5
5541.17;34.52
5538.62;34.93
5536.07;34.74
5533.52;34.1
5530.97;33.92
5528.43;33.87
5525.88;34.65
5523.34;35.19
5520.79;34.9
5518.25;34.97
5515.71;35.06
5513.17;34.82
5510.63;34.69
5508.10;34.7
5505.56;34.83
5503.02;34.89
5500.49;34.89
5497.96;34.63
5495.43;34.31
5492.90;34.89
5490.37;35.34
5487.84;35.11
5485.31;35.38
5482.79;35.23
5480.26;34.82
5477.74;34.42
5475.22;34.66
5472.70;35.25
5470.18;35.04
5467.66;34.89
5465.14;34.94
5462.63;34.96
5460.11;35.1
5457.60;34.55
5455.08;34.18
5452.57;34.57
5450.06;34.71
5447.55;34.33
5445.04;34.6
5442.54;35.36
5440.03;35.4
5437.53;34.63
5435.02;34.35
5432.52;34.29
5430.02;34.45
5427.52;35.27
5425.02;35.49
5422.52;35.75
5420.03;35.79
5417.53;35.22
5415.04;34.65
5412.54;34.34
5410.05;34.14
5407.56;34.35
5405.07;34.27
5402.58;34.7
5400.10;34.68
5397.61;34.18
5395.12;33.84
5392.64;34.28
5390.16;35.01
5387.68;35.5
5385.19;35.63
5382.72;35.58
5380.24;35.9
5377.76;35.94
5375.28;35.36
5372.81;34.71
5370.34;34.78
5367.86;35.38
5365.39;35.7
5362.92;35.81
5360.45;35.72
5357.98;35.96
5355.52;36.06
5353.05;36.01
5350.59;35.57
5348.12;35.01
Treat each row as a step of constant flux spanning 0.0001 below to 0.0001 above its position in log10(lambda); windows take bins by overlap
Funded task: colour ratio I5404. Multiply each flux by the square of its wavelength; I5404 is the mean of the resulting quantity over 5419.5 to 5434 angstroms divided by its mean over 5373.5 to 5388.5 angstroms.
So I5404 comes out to 1.00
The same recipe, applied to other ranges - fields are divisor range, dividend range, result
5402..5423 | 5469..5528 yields 1.04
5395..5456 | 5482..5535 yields 1.03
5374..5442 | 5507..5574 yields 1.04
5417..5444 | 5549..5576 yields 1.03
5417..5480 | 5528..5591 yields 1.02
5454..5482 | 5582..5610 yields 1.02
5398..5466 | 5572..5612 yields 1.03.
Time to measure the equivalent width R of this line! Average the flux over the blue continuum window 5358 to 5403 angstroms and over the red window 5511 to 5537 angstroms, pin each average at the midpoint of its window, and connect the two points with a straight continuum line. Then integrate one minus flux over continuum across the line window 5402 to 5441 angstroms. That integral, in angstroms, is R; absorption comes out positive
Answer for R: 0.2 angstroms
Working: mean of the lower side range 35.2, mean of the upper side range 34.6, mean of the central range 34.8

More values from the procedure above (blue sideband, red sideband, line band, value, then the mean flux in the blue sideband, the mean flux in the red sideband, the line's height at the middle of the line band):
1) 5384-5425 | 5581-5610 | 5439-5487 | -0.5 angstroms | 34.8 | 33.8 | 34.5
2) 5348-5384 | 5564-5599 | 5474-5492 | -0.2 angstroms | 35.6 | 33.8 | 34.6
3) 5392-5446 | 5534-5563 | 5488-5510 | 0.0 angstroms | 34.7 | 34.9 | 34.8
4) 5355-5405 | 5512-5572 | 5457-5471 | 0.0 angstroms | 35.2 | 34.7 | 34.9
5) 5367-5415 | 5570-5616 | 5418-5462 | -0.3 angstroms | 34.9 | 33.9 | 34.6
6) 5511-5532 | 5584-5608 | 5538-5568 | -0.4 angstroms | 34.7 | 33.8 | 34.3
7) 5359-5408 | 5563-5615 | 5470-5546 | -0.9 angstroms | 35.1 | 33.9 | 34.4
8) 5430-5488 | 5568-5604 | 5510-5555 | -0.6 angstroms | 34.8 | 33.8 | 34.2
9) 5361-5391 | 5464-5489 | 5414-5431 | 0.0 angstroms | 35.4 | 35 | 35.2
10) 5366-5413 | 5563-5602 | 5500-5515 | -0.2 angstroms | 34.9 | 33.8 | 34.2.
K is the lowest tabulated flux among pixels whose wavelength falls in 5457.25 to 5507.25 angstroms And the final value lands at 34.31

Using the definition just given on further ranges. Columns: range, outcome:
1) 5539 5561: 34.5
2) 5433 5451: 34.33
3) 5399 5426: 34.14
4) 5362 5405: 33.84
